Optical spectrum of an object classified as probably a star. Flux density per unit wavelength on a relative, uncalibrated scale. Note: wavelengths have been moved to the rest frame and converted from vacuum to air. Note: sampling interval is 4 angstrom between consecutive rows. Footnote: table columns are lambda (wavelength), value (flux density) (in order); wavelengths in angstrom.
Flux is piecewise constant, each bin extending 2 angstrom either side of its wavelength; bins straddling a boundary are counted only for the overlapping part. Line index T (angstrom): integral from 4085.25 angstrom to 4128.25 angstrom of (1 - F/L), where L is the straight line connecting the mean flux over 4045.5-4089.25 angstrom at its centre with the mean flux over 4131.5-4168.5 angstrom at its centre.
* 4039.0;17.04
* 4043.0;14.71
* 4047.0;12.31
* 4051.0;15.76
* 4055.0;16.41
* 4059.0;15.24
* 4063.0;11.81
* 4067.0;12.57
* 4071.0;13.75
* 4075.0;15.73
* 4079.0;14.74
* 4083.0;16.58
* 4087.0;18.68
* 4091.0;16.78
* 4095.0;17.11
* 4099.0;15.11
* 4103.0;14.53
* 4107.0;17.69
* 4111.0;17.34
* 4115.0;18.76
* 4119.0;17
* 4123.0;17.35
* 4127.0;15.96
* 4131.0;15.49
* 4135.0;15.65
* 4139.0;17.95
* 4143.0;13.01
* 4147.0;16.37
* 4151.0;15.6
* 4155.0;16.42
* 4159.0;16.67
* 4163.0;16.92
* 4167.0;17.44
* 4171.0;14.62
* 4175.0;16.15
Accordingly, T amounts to -4.0 angstrom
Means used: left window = 14.9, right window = 16.2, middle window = 16.9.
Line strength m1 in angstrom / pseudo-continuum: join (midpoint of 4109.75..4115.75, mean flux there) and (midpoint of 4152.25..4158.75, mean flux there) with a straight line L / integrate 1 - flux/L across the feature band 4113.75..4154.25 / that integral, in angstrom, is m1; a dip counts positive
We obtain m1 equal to 2.2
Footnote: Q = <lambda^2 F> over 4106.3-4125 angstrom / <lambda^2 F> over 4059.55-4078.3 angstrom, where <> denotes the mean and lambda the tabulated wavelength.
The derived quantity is 1.3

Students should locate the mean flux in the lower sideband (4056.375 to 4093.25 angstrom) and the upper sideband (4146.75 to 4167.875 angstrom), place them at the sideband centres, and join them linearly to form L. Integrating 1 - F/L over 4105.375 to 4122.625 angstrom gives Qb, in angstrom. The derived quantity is -2.03 angstrom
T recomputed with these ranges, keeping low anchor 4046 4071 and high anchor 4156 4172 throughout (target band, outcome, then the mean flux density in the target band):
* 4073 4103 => -3.1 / 16.3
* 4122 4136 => -0.3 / 16.1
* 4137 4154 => 0.3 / 15.8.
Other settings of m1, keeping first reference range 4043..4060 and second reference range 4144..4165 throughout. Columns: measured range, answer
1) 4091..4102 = -0.44 angstrom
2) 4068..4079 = 0.46 angstrom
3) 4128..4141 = -0.29 angstrom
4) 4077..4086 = -0.42 angstrom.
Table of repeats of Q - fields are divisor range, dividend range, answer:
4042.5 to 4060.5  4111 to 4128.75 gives 1.20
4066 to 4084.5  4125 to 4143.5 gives 1.10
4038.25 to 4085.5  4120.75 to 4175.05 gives 1.14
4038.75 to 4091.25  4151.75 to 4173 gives 1.14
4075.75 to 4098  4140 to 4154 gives 0.95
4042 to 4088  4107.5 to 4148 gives 1.15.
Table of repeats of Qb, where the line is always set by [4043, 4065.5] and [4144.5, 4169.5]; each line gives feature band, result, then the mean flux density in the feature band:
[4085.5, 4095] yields -1.6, 17.5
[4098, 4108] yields -0.2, 15.7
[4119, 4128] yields -0.6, 16.8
